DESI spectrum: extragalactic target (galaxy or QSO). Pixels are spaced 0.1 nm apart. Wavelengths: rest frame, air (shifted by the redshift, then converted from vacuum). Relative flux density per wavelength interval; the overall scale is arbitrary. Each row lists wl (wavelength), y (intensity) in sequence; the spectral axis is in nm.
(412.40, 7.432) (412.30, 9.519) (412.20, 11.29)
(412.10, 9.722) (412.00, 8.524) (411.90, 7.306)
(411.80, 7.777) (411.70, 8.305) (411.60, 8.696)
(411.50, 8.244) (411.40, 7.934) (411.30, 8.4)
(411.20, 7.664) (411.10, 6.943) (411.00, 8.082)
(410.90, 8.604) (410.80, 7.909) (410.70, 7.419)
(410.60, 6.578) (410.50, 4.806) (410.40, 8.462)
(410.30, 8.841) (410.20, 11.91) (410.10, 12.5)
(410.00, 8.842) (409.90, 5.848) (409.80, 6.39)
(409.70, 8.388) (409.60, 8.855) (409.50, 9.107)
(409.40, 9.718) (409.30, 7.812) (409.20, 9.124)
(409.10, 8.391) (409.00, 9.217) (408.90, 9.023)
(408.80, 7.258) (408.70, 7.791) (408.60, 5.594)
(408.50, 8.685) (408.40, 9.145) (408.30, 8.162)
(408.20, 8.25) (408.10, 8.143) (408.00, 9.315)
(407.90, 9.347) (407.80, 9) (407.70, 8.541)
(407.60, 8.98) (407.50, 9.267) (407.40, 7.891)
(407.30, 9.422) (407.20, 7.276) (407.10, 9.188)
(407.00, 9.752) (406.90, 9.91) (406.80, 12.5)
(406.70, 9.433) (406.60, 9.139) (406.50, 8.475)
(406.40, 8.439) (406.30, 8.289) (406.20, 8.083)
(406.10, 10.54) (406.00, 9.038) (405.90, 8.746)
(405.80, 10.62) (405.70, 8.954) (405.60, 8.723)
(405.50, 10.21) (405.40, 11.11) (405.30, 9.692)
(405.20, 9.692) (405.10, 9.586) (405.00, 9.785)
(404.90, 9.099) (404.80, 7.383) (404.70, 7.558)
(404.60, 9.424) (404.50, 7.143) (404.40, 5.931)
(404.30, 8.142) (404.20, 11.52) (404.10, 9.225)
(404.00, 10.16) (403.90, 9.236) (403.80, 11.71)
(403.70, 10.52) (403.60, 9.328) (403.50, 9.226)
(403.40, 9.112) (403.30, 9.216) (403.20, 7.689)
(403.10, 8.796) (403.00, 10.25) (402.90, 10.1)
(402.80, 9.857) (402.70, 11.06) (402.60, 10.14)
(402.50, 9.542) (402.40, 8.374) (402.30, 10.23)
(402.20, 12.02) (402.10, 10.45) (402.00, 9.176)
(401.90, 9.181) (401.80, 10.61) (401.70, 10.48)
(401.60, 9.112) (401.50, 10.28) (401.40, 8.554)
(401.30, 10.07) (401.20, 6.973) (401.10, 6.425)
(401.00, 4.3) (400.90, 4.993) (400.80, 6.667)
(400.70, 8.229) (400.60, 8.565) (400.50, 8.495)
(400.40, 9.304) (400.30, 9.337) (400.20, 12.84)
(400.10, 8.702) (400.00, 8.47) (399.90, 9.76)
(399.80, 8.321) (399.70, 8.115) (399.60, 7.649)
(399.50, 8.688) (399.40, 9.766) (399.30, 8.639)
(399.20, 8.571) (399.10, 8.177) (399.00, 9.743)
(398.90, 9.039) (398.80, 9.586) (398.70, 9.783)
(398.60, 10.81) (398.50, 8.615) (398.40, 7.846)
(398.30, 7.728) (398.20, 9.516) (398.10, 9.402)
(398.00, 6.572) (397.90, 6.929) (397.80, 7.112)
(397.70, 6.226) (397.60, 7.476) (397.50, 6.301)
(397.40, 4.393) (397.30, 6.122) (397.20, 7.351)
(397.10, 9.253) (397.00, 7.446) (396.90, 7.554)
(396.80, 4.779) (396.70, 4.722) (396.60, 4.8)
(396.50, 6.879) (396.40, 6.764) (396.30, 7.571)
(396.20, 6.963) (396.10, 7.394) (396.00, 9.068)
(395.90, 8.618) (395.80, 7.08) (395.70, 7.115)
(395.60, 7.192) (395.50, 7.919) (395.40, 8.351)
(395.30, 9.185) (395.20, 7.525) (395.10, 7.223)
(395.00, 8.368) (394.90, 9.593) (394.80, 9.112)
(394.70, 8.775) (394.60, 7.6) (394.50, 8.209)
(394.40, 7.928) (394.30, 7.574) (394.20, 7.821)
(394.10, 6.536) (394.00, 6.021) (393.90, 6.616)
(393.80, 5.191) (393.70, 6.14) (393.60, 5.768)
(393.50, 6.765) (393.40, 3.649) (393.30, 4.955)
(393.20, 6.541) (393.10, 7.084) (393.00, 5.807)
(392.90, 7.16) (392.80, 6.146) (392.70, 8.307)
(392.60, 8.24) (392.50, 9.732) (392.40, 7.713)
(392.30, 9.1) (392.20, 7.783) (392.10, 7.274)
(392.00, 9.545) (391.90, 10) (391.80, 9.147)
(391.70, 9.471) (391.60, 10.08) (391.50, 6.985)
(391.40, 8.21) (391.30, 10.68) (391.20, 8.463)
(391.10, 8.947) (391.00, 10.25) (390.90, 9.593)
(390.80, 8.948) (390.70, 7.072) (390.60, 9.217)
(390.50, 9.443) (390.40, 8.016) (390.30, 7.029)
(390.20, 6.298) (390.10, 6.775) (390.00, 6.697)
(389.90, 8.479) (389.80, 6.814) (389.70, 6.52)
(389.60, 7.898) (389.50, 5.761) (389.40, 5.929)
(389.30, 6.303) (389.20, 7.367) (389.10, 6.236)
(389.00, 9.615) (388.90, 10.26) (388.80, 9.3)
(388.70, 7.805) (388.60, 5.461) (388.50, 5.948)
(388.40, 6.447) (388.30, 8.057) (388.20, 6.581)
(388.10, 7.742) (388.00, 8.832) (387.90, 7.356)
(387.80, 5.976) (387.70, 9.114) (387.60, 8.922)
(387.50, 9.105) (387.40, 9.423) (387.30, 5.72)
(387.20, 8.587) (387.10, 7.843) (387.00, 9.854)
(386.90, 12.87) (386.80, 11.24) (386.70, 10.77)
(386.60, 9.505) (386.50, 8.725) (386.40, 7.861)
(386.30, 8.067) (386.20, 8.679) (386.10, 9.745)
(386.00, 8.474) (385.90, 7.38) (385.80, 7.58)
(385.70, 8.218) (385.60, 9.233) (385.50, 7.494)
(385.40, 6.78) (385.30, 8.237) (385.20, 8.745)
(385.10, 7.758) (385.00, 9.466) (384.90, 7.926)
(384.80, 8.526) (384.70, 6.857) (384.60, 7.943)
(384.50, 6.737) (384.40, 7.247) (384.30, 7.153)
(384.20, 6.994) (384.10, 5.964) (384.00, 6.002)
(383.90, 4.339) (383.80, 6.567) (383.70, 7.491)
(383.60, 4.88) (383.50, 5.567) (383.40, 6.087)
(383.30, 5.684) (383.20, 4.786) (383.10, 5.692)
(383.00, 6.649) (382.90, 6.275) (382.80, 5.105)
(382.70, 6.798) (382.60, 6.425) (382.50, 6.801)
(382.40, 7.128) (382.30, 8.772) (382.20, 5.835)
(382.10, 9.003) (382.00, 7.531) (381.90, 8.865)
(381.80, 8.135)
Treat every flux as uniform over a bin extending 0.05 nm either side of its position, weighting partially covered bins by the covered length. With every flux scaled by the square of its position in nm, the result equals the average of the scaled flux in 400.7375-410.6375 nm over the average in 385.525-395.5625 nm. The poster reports 1.21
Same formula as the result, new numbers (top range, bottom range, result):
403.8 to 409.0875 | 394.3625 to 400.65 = 1.16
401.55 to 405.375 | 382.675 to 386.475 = 1.46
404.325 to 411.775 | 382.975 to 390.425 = 1.27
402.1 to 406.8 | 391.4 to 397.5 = 1.34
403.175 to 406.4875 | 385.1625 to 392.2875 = 1.21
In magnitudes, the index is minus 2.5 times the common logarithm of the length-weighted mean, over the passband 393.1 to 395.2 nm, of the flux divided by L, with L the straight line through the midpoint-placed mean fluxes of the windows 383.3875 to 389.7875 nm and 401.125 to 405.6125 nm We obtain 0.210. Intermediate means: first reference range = 7.77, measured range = 7.03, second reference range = 9.45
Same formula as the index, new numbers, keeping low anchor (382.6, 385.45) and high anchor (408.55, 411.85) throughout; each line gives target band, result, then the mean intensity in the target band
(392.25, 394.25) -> 0.07 mag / 6.76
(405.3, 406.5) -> -0.17 mag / 9.32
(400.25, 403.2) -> -0.17 mag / 9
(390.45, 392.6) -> -0.24 mag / 8.92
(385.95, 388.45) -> -0.24 mag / 8.62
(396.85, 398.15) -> 0.06 mag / 7.09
